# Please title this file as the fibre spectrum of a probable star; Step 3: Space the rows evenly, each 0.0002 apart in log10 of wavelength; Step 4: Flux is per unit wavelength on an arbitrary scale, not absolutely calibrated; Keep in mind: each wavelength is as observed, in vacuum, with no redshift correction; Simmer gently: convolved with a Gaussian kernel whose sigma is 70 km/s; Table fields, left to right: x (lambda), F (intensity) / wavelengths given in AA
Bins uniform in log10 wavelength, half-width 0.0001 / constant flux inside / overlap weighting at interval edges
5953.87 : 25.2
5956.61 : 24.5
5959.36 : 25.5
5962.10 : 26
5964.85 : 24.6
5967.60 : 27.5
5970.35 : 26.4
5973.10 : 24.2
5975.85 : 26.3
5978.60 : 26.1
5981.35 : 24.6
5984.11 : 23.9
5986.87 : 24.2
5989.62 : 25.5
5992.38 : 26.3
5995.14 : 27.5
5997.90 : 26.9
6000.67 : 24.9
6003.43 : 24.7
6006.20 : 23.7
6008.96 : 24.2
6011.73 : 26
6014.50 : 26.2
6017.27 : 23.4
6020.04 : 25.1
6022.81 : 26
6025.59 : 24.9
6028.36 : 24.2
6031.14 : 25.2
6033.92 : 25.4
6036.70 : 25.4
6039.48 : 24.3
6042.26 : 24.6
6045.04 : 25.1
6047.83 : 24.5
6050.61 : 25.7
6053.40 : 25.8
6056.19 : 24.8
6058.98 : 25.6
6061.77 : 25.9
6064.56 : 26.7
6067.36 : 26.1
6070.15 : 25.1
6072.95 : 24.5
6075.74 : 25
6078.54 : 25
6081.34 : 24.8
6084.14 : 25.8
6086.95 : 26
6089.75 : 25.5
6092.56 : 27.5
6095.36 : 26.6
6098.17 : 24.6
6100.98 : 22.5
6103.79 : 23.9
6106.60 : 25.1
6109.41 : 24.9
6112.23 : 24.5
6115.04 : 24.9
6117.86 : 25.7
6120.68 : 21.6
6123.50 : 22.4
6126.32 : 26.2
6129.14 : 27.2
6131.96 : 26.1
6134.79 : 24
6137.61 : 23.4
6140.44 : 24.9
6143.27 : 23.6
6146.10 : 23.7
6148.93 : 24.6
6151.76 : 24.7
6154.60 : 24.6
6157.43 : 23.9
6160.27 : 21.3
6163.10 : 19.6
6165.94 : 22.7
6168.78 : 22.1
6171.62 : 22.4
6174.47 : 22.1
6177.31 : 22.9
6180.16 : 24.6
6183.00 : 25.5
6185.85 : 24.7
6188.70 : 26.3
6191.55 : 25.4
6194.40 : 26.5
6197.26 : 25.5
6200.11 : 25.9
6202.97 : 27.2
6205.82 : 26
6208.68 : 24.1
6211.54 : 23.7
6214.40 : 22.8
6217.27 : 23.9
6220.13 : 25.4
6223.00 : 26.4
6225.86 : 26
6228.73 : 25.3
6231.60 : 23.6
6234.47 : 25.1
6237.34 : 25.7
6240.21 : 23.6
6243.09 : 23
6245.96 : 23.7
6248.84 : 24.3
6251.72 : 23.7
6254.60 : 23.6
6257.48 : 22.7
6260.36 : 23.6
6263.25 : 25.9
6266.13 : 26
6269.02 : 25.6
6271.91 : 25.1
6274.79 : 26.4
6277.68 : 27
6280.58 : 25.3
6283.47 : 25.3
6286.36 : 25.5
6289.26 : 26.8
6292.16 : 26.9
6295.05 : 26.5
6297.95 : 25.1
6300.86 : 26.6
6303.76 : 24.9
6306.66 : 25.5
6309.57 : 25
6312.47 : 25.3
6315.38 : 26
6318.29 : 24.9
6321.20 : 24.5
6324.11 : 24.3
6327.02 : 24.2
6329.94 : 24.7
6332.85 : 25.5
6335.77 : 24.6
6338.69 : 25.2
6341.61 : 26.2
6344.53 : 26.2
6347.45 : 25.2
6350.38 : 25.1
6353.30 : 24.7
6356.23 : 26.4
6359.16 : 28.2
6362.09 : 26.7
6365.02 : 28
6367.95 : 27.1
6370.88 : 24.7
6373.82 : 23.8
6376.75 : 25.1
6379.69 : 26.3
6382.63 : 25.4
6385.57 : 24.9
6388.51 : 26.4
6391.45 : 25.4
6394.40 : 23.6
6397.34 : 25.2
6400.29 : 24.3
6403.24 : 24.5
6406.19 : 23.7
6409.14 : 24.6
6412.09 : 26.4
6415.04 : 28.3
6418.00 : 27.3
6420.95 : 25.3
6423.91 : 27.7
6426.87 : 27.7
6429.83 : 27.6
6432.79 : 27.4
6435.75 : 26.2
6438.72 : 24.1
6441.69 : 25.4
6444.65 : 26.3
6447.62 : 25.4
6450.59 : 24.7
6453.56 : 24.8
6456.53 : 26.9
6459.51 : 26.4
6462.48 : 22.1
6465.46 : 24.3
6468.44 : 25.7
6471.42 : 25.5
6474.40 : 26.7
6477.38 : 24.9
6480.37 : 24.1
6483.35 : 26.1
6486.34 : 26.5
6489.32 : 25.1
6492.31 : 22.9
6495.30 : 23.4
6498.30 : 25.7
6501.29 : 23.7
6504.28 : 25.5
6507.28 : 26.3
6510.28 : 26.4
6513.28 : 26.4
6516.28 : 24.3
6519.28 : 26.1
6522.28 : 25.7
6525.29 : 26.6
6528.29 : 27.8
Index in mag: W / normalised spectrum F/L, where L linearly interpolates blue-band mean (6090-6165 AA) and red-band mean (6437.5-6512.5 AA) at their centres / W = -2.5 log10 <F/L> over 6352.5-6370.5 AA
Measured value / -0.080 mag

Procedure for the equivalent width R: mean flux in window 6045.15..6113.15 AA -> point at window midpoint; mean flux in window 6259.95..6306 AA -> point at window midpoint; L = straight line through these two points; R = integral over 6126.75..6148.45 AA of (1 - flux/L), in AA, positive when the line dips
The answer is 0.6 AA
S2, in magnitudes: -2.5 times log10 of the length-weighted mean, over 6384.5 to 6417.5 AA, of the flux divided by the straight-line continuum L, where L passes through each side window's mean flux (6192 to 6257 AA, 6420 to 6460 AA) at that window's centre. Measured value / 0.03 mag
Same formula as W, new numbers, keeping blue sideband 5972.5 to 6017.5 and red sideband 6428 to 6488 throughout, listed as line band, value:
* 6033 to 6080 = 0.00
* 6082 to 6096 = -0.04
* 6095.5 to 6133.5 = 0.03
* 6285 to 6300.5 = -0.03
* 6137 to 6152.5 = 0.05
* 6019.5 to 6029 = 0.01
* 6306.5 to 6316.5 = 0.00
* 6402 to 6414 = 0.03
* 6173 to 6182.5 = 0.09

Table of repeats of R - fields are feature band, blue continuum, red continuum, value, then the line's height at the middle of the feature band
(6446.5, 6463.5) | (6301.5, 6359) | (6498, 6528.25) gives 0.3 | 25.6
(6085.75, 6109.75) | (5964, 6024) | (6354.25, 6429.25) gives 0.3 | 25.5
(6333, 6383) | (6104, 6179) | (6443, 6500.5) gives -2.3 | 24.7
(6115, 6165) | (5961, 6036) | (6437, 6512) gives 2.6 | 25.3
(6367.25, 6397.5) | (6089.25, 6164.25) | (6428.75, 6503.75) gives -0.2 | 25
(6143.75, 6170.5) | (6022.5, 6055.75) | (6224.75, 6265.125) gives 1.7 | 24.6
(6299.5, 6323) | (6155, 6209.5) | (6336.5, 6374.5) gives 0.2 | 25.5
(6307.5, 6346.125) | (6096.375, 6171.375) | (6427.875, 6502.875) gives -0.6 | 24.7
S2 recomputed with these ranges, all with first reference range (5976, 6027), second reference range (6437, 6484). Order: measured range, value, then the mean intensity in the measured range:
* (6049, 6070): -0.02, 25.7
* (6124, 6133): -0.04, 26.1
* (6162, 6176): 0.16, 21.8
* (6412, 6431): -0.08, 27.2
